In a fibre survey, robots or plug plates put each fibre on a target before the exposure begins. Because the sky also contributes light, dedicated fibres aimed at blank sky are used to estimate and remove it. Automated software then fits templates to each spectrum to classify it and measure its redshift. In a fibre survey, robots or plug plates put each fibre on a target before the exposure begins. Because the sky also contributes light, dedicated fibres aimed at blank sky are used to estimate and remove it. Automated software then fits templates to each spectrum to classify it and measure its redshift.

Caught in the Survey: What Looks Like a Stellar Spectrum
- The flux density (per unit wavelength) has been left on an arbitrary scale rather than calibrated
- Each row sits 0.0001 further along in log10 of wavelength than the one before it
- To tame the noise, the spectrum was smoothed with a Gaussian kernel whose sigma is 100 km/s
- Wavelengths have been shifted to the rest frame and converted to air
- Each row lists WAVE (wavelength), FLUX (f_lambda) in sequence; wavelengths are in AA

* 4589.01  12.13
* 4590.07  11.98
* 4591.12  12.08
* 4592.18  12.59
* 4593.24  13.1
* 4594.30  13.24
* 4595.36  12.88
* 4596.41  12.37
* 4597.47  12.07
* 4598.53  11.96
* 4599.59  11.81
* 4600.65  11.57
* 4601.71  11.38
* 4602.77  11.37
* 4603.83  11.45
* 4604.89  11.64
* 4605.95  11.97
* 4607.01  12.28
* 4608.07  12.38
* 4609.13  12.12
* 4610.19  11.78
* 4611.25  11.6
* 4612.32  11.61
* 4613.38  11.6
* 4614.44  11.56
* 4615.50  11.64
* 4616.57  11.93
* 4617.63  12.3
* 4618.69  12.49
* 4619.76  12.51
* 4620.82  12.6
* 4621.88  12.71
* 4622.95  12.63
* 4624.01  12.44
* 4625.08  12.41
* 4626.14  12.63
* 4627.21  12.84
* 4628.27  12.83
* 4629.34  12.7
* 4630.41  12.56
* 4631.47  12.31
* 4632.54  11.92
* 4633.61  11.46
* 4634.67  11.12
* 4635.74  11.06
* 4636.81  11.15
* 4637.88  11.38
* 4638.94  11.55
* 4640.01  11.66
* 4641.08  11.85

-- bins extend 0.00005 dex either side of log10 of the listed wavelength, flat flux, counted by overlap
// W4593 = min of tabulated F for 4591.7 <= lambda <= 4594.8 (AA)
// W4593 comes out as 12.59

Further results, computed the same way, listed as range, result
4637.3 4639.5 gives 11.38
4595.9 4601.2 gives 11.57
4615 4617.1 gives 11.64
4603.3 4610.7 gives 11.45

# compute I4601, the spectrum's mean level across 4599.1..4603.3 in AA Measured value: 11.5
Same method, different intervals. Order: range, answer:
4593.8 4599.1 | 12.5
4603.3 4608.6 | 12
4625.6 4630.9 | 12.7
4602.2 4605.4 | 11.5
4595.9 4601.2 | 11.9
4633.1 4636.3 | 11.2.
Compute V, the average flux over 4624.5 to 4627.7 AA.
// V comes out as 12.6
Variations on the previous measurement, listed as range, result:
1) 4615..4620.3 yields 12.2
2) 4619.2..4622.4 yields 12.6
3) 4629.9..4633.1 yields 12.3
